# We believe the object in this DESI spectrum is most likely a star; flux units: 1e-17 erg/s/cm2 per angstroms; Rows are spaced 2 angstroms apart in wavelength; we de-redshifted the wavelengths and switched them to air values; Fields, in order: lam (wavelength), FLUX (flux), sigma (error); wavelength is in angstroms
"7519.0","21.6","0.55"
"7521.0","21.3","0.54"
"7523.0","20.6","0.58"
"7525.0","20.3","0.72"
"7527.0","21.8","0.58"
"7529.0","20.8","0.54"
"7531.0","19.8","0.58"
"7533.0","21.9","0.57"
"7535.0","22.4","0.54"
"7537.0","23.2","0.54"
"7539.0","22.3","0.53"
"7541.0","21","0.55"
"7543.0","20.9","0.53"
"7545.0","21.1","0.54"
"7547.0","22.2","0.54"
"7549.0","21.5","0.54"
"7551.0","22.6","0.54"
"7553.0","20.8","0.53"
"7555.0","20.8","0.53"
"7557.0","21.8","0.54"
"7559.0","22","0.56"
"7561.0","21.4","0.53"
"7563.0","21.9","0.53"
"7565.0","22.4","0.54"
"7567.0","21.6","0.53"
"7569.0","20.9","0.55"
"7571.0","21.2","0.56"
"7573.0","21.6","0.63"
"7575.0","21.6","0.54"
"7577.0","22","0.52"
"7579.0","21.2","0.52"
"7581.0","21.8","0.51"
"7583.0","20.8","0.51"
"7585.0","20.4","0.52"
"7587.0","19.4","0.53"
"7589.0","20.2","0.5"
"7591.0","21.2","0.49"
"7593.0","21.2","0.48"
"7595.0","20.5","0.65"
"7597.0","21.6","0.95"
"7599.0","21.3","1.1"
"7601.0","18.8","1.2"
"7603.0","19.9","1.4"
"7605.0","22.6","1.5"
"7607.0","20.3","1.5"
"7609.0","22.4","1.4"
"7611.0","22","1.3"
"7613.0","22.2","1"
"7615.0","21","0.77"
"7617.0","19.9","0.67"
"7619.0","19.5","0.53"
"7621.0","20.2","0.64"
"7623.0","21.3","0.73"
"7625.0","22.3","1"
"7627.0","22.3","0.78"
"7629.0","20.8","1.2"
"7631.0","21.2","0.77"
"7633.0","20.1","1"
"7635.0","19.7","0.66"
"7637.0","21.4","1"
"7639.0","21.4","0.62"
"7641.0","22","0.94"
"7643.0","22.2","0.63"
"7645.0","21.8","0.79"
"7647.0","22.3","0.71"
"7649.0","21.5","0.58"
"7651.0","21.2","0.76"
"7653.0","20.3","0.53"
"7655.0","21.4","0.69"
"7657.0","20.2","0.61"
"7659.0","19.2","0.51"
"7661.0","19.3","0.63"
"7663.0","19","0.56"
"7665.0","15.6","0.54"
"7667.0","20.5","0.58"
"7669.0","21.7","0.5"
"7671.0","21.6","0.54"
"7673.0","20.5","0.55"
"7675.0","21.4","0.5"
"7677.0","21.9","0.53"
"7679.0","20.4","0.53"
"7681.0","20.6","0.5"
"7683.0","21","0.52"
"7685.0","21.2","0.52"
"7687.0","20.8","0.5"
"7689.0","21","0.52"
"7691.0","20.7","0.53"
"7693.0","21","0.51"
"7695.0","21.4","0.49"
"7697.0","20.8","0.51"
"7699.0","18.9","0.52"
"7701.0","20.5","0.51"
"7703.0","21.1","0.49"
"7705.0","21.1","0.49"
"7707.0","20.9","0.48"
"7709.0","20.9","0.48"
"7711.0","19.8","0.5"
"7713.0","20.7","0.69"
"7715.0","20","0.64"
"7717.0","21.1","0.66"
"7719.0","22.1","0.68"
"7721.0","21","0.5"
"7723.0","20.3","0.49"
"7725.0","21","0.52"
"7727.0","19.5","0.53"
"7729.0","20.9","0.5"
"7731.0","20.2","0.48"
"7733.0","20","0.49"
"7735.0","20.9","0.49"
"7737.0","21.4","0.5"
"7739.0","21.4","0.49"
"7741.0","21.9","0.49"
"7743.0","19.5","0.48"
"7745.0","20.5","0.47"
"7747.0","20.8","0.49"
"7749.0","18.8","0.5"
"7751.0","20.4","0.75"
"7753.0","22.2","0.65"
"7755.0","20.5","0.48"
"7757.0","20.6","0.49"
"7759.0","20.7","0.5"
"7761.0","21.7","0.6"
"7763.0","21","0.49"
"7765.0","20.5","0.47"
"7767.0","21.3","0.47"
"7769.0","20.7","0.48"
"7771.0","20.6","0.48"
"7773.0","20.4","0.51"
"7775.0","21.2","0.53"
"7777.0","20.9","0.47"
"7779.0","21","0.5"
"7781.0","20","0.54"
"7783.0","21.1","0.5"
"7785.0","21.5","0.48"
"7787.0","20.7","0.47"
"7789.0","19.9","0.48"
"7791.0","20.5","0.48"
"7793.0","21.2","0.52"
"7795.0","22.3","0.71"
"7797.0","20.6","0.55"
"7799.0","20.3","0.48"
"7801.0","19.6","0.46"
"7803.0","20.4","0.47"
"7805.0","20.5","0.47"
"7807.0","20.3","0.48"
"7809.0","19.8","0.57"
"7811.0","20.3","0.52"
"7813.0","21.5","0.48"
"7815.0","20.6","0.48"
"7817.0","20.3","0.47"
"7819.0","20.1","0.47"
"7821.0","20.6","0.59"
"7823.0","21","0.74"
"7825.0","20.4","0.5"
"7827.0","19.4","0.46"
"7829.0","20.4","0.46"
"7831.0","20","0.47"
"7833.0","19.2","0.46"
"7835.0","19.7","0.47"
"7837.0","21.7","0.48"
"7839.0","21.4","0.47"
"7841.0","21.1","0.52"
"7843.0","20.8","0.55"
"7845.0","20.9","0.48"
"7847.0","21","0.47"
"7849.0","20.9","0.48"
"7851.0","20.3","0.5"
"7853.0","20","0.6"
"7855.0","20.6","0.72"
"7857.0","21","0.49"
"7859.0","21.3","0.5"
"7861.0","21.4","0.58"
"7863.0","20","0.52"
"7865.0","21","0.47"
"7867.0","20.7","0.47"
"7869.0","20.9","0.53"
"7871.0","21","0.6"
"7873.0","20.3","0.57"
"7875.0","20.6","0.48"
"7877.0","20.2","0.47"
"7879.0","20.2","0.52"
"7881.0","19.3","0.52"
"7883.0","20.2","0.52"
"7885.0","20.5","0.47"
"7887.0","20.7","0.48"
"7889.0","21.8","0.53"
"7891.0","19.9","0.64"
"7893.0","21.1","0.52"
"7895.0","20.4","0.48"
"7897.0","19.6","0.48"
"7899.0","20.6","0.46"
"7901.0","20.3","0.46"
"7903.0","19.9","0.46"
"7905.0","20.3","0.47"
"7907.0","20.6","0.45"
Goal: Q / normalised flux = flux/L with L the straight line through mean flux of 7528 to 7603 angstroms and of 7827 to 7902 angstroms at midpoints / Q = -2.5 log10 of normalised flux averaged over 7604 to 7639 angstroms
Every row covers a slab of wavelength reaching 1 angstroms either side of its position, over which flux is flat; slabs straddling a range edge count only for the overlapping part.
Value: 0.000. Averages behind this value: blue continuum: 21.3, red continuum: 20.6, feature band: 21.1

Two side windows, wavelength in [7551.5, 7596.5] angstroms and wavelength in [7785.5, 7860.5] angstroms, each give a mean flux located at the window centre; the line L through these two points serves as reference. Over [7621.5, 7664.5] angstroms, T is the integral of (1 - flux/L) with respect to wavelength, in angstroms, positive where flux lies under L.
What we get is 0.26 angstroms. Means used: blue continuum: 21.2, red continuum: 20.6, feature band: 20.9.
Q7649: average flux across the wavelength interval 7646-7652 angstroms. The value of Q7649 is 21.7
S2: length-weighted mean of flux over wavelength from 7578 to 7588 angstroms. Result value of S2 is 20.7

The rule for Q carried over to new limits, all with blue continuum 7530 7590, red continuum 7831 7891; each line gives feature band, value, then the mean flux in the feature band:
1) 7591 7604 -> 0.04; 20.6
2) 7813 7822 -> 0.01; 20.5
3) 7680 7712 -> 0.02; 20.7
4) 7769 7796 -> 0.00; 20.9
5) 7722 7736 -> 0.03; 20.4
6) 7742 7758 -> 0.03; 20.4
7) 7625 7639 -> 0.01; 21.1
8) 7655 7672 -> 0.07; 19.7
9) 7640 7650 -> -0.04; 22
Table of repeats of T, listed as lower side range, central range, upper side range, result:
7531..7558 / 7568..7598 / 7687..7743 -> 0.58 angstroms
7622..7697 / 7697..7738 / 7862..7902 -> 0.28 angstroms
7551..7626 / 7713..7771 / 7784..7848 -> 0.03 angstroms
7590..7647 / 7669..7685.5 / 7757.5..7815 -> -0.09 angstroms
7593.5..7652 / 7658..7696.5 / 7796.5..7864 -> 0.96 angstroms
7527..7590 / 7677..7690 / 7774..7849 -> 0.06 angstroms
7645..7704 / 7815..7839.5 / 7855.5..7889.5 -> 0.34 angstroms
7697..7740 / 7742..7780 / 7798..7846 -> -0.25 angstroms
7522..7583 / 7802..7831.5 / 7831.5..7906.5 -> 0.48 angstroms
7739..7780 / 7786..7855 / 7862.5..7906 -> 0.29 angstroms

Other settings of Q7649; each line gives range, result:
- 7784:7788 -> 21.1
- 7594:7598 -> 21.1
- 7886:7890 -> 21.2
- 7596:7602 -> 20.6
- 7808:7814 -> 20.5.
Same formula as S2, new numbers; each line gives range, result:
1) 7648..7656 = 21.1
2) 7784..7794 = 20.8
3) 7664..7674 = 20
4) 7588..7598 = 20.9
